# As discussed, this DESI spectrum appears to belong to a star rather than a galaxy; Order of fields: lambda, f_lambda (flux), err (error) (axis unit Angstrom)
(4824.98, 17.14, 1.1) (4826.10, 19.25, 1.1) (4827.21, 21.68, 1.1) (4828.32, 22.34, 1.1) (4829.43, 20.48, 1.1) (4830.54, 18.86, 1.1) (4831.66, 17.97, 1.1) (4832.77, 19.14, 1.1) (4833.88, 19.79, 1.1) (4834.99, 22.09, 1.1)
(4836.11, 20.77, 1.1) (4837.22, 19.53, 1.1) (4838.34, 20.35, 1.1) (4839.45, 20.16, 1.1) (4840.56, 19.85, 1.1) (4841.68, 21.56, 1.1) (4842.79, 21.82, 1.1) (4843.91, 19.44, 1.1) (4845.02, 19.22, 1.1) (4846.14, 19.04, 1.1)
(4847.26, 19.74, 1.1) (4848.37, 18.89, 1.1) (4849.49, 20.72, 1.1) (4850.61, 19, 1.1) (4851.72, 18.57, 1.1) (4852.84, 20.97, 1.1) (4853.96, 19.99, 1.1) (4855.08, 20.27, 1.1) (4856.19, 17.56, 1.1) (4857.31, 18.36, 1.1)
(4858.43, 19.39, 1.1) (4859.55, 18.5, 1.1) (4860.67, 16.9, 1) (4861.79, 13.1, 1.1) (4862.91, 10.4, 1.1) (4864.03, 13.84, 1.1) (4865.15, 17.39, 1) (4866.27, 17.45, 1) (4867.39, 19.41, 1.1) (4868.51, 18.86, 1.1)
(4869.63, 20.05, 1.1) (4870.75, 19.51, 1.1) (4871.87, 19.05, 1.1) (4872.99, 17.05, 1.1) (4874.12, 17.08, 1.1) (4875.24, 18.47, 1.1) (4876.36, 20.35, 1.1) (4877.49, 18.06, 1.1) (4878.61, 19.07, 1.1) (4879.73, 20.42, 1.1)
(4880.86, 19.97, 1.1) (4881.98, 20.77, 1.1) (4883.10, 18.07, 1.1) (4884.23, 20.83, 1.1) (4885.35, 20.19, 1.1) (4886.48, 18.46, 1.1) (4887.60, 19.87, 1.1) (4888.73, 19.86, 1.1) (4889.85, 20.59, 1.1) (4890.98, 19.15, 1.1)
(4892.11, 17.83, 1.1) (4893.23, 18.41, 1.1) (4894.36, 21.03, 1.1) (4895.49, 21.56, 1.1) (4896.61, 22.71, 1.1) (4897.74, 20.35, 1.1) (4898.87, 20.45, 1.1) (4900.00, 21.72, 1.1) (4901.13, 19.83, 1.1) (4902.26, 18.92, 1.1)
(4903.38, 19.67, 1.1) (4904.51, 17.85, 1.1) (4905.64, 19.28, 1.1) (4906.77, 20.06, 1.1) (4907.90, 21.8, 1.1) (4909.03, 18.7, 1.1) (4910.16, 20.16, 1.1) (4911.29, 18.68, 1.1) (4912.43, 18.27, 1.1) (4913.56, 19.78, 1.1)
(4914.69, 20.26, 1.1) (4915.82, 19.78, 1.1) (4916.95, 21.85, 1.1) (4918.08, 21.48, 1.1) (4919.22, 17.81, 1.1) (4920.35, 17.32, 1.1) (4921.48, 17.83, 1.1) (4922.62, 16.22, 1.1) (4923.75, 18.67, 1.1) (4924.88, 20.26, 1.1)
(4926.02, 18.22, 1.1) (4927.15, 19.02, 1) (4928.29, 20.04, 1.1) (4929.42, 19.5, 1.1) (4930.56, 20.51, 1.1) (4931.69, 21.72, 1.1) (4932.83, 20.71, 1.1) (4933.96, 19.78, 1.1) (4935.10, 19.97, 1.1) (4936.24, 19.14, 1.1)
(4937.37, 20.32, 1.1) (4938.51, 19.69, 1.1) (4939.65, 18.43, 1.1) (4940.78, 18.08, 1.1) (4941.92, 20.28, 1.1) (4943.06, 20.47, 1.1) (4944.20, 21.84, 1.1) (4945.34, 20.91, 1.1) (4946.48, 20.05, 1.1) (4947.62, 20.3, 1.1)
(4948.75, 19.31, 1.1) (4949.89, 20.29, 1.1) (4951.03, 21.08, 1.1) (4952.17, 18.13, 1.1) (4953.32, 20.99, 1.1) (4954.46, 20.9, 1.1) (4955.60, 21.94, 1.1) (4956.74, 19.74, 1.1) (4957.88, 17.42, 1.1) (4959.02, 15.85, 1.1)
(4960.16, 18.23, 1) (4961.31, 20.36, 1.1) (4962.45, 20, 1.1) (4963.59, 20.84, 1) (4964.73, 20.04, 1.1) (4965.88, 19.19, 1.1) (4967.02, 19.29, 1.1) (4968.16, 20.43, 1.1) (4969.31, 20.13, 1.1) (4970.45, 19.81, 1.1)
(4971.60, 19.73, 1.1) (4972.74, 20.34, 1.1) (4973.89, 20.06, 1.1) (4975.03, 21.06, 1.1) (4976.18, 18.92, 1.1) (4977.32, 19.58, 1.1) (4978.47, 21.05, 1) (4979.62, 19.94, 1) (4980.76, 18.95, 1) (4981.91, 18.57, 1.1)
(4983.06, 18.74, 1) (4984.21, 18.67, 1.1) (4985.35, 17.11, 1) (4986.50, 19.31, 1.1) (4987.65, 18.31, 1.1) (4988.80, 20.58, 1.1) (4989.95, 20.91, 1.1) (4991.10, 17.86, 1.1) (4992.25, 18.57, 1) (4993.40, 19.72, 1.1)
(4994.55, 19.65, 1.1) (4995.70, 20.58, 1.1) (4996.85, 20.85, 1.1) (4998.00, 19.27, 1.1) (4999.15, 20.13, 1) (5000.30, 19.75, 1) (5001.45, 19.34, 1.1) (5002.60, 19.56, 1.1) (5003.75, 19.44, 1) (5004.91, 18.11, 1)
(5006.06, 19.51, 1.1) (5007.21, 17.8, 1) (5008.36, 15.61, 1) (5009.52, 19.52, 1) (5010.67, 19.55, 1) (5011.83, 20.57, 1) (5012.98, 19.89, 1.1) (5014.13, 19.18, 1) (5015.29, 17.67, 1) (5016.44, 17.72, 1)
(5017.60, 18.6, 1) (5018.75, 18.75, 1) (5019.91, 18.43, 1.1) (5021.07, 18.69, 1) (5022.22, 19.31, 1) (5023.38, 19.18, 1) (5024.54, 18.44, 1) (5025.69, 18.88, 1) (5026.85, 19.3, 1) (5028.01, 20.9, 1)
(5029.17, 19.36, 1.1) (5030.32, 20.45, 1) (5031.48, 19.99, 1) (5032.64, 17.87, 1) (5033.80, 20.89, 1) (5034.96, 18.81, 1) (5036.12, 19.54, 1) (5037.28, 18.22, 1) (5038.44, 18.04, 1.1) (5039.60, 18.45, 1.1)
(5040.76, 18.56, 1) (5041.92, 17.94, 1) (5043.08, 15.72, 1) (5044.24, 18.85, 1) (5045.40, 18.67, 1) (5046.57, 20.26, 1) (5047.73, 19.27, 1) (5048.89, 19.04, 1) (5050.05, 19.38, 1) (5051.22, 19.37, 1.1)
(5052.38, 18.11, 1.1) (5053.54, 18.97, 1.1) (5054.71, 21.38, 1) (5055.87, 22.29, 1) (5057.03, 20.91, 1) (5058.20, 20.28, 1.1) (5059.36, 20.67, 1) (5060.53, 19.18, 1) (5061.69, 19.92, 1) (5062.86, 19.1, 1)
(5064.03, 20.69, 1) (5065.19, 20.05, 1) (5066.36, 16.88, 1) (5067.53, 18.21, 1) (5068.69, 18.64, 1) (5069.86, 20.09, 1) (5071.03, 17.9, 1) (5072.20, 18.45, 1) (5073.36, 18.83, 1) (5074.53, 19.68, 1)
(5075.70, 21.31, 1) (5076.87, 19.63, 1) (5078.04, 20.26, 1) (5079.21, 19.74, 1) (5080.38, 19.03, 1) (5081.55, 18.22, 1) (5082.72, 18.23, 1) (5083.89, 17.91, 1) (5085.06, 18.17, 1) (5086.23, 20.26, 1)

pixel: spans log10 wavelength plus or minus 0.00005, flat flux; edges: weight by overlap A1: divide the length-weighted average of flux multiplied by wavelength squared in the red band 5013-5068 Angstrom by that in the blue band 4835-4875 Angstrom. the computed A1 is 1.10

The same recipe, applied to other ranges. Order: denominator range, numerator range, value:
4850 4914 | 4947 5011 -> 1.07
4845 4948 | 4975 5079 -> 1.05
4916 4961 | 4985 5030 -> 1.00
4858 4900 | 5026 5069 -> 1.10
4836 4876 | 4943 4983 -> 1.11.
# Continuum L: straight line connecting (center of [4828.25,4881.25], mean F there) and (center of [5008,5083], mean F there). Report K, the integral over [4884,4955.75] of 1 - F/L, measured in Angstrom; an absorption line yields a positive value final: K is -3.0 Angstrom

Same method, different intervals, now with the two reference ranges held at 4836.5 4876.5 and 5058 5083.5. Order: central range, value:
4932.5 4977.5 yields -2.12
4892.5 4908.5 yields -1.23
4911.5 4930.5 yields -0.33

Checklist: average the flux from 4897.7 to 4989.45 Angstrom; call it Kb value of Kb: 19.6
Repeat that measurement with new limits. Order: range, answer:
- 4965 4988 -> 19.5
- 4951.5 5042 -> 19.3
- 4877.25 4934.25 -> 19.7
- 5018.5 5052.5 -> 19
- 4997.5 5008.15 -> 19.1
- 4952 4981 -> 19.8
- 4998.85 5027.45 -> 18.9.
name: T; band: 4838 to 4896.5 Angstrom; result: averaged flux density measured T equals 19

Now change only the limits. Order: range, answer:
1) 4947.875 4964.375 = 19.7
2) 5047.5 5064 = 19.9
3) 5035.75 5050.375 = 18.6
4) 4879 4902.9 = 20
